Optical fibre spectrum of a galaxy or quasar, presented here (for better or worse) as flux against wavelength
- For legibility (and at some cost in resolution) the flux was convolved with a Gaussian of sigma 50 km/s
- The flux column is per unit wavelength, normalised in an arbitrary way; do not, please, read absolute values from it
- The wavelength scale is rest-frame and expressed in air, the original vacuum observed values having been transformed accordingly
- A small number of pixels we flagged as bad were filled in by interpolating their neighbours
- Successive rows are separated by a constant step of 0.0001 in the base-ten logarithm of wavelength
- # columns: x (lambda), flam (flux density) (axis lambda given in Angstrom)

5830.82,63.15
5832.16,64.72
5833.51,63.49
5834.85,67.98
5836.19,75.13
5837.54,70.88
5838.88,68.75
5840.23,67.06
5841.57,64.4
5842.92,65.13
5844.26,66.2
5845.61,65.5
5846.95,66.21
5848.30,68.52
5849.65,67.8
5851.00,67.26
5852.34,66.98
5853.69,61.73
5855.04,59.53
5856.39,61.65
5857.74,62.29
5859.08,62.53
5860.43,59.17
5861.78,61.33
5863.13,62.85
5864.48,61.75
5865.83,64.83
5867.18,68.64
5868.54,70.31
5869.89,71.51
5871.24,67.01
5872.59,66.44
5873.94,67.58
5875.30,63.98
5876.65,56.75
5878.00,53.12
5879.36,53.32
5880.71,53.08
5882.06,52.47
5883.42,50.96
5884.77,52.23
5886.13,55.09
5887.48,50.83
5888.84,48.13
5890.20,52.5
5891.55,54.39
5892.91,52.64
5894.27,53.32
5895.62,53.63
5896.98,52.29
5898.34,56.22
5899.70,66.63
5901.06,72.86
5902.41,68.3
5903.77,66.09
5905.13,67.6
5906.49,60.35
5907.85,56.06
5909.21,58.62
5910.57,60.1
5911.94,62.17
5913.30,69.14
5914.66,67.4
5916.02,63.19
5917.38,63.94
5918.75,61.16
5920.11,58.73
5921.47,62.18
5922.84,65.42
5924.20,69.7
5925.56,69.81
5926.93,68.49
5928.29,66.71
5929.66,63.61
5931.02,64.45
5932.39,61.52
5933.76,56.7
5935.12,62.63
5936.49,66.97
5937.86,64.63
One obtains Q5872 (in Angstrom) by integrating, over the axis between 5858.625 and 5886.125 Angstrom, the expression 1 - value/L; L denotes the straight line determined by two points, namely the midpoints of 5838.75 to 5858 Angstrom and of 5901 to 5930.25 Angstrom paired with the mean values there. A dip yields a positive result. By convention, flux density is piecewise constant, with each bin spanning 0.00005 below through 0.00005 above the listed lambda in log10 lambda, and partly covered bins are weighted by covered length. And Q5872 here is 1.7 Angstrom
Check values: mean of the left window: 65.2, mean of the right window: 64.5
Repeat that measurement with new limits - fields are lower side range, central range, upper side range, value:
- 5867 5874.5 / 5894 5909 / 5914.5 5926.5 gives 1.1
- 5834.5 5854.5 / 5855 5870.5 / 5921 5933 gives 0.7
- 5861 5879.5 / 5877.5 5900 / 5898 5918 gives 3.7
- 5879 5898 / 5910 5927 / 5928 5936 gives -1.5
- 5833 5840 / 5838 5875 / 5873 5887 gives -1.4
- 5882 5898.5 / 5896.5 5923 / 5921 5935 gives -1.9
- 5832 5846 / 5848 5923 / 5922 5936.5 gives 5.9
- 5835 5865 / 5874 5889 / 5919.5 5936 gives 2.4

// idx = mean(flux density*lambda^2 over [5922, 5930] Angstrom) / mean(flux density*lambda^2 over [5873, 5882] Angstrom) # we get 1.18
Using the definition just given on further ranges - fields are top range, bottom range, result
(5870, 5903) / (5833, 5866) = 0.89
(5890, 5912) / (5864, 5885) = 0.99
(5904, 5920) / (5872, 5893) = 1.15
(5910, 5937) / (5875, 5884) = 1.20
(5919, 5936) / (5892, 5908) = 1.07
